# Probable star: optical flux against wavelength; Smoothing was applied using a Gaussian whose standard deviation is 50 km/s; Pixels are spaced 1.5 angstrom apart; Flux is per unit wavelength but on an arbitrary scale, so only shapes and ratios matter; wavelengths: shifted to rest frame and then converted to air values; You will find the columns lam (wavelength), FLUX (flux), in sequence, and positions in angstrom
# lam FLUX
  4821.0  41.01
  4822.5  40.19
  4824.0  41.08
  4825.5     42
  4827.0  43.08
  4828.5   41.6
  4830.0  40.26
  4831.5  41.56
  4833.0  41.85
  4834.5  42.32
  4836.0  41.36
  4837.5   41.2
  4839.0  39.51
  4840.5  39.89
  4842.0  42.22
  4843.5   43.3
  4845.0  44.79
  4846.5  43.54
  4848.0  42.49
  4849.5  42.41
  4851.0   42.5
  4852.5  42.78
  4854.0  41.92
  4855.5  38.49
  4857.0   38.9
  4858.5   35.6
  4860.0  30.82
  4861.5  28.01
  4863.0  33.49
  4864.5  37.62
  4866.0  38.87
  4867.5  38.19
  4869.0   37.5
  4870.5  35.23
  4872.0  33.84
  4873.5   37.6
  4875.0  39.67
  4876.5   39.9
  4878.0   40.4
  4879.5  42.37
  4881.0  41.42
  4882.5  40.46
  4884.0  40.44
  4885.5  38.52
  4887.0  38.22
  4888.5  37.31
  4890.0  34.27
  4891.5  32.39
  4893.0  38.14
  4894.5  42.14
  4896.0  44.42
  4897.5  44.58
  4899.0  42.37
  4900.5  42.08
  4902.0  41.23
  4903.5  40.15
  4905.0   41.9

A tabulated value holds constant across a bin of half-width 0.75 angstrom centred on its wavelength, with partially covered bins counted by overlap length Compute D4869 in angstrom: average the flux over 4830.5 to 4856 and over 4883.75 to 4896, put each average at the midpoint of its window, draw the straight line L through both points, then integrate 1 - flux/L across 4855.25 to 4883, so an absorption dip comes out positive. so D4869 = 1.7 angstrom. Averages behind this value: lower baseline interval 41.9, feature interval 37.2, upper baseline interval 38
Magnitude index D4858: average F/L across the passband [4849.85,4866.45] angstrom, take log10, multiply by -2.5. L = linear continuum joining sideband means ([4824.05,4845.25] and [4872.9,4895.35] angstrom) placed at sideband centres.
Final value 0.09 mag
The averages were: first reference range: 41.7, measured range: 37.3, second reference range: 38.9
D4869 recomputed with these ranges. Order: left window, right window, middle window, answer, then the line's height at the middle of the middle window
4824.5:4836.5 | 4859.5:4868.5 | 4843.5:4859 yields -1.7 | 37.4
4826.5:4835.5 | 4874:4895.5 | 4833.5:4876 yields 1.5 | 40.5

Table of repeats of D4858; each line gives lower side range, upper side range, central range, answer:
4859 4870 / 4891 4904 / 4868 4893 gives -0.008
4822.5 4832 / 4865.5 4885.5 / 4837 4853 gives -0.045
